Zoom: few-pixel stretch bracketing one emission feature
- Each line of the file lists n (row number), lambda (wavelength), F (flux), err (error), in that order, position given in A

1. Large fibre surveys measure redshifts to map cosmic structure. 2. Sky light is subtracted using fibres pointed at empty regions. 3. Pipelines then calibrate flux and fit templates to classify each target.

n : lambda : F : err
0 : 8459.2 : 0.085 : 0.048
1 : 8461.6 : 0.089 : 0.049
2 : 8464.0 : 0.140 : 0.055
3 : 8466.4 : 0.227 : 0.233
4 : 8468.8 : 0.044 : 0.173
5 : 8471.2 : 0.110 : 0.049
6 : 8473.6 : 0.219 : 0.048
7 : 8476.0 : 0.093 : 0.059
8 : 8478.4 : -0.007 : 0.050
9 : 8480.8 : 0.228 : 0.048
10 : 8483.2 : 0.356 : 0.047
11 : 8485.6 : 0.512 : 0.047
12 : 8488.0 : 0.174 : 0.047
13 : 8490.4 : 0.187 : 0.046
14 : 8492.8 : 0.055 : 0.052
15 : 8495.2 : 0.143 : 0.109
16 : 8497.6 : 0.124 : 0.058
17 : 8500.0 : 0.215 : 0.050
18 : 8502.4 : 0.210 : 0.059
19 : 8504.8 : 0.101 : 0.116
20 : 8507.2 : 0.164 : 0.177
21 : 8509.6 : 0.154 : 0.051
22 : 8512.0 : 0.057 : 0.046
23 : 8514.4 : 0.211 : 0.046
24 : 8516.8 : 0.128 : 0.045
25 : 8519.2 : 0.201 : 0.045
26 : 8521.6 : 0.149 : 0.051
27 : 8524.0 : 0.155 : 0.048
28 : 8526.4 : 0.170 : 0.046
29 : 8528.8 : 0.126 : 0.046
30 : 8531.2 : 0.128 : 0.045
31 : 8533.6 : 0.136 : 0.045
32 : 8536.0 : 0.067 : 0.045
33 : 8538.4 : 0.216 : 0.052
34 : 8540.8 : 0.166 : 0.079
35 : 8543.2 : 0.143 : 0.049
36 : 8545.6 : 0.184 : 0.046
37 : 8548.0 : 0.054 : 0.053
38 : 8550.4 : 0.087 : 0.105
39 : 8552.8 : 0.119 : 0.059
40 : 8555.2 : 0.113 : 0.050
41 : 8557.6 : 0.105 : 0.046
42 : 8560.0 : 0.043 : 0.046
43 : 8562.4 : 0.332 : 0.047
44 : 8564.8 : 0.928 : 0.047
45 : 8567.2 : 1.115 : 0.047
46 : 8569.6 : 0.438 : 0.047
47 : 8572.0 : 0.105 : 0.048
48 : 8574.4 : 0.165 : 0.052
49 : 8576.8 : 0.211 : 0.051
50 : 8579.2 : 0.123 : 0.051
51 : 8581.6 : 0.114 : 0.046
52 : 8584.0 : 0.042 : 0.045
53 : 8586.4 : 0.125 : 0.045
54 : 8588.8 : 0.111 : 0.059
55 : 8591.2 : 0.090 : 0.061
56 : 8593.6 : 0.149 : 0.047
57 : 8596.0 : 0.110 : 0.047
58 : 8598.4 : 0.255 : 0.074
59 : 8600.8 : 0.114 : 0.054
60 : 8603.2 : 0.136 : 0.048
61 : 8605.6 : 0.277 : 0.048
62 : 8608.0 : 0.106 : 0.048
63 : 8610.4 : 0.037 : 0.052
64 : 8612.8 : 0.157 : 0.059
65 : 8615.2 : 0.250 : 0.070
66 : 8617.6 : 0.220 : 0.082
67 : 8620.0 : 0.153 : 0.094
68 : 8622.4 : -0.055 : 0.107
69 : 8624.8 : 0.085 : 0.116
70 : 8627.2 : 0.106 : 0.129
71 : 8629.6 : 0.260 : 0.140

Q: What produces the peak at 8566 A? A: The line [O III]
